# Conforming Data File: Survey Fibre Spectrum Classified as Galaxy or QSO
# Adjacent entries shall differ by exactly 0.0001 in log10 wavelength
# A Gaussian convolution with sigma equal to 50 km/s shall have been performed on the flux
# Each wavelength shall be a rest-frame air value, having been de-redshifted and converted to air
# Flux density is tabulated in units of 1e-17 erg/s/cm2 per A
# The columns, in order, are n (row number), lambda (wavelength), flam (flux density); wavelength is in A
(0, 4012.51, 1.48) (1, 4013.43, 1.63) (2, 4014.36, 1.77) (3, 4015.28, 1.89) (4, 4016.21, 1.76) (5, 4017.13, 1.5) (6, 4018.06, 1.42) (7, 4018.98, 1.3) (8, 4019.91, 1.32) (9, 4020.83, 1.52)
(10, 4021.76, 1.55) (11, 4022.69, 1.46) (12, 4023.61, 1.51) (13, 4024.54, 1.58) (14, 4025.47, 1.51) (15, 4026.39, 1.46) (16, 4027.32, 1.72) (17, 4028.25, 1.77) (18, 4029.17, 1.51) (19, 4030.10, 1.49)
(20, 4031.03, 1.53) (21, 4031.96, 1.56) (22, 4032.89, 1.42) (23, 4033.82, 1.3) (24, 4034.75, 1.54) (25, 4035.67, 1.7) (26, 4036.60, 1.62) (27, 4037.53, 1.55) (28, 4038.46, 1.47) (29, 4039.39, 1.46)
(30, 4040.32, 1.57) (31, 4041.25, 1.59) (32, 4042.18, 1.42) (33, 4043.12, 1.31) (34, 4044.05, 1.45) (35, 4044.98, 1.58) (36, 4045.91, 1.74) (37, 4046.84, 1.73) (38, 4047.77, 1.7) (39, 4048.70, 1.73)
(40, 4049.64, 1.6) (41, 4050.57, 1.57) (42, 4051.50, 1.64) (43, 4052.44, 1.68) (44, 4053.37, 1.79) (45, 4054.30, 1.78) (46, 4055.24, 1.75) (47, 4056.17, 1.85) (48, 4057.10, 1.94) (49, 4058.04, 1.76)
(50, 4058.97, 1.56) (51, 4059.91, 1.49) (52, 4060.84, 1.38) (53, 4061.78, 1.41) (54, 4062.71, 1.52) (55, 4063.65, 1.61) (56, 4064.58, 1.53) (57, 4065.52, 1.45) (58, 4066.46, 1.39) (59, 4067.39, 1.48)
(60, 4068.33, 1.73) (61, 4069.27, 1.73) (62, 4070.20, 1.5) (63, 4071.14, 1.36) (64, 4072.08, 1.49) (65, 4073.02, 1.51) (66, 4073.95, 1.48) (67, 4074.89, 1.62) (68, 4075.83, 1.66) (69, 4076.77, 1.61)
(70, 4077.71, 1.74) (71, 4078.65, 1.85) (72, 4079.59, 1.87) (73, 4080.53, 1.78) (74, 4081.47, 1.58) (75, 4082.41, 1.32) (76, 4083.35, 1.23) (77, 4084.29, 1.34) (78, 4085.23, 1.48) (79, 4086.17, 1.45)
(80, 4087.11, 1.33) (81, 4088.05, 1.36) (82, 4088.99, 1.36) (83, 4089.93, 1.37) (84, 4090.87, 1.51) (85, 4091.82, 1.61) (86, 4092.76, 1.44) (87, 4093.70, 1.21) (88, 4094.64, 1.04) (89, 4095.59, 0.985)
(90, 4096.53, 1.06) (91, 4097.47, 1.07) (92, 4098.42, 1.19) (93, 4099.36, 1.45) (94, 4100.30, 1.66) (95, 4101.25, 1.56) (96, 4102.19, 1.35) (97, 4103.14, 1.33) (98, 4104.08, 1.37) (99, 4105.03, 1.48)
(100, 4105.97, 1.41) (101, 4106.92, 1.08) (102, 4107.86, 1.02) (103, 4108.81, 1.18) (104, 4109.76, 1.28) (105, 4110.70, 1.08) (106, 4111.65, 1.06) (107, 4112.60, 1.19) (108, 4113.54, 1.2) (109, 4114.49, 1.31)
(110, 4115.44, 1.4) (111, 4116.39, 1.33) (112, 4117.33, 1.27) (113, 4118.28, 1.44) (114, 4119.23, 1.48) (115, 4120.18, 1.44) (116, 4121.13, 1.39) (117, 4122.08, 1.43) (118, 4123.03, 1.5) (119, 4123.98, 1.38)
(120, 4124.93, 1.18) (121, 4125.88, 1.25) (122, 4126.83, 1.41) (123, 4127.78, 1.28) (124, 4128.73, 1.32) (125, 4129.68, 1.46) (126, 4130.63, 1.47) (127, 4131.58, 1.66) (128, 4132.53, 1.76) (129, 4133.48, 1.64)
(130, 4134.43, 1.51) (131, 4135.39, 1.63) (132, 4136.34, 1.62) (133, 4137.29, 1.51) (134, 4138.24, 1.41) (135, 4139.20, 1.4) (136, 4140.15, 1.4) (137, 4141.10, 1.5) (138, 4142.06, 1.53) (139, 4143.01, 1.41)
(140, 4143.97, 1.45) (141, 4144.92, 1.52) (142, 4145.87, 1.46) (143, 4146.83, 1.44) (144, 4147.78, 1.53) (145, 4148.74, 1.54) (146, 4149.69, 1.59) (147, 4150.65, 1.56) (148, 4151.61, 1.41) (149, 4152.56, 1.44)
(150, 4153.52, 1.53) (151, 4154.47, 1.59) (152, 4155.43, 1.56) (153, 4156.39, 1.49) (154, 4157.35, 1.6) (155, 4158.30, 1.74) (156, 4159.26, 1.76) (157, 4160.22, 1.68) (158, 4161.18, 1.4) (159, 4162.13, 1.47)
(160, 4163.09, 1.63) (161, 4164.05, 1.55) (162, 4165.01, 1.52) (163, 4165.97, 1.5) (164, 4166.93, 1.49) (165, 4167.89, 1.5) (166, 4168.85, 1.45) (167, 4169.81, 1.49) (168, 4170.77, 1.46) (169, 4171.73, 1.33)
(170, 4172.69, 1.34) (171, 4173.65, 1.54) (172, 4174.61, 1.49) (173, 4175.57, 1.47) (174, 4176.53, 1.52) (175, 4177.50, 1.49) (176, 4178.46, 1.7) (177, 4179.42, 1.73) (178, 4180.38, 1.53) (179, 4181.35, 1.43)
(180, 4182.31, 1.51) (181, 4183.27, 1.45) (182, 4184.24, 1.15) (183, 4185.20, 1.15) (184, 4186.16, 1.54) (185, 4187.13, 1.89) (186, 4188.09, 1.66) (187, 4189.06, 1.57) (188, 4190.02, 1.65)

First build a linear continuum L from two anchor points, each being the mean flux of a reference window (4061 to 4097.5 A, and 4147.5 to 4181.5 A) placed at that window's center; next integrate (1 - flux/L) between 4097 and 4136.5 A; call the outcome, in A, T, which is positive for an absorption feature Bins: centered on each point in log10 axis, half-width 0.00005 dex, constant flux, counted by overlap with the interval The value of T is 3.36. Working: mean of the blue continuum 1.47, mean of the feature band 1.37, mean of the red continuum 1.53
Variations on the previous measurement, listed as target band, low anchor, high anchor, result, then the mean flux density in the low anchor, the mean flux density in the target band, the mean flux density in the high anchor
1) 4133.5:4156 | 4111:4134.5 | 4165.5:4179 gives -1.2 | 1.39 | 1.5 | 1.48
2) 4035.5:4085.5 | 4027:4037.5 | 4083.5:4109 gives -4.6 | 1.56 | 1.59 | 1.32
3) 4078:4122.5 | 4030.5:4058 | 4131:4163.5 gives 6.1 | 1.61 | 1.35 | 1.54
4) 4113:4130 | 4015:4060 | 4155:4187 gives 2.0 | 1.58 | 1.36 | 1.51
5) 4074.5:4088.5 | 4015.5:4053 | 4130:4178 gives -0.1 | 1.55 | 1.55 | 1.52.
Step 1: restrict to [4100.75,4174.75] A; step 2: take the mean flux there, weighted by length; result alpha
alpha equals 1.44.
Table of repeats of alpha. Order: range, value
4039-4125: 1.46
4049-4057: 1.72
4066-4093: 1.52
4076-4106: 1.42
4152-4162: 1.58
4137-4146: 1.46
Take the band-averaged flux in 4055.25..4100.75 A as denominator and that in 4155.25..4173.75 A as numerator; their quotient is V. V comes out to 1.02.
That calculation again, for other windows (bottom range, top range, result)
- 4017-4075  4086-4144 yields 0.88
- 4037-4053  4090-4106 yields 0.85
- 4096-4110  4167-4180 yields 1.16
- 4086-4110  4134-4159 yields 1.16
